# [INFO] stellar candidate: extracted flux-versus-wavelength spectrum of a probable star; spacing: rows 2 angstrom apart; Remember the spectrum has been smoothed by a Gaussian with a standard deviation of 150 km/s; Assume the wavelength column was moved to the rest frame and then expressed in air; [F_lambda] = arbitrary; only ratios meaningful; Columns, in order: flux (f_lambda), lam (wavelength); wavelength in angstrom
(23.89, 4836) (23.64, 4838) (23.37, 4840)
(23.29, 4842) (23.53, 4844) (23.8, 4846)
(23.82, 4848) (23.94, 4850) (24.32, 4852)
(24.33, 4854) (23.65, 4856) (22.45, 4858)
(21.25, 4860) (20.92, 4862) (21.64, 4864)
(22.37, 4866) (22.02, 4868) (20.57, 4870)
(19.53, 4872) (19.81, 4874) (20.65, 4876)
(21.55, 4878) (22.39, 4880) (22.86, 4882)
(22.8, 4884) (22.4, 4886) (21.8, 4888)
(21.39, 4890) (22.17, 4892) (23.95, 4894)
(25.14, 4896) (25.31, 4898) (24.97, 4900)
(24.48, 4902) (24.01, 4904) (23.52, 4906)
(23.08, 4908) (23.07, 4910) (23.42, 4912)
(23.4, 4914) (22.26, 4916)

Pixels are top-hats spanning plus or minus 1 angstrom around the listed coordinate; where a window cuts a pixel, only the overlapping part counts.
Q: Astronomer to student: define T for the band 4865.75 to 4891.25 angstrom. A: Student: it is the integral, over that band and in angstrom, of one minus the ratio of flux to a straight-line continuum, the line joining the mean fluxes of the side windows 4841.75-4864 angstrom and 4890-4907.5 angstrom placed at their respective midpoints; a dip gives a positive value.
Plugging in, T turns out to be 2.26 angstrom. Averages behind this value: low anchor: 23.1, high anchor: 24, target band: 21.5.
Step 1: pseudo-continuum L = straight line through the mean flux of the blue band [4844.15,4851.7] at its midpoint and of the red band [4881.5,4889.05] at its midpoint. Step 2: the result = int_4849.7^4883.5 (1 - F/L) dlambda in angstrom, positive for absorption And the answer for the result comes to 1.70 angstrom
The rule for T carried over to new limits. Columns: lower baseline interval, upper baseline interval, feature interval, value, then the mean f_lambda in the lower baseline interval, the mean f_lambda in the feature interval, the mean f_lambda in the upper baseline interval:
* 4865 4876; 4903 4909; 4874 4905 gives -0.91 angstrom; 20.8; 23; 23.5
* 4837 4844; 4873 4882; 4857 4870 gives 0.25 angstrom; 23.4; 21.7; 21.3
